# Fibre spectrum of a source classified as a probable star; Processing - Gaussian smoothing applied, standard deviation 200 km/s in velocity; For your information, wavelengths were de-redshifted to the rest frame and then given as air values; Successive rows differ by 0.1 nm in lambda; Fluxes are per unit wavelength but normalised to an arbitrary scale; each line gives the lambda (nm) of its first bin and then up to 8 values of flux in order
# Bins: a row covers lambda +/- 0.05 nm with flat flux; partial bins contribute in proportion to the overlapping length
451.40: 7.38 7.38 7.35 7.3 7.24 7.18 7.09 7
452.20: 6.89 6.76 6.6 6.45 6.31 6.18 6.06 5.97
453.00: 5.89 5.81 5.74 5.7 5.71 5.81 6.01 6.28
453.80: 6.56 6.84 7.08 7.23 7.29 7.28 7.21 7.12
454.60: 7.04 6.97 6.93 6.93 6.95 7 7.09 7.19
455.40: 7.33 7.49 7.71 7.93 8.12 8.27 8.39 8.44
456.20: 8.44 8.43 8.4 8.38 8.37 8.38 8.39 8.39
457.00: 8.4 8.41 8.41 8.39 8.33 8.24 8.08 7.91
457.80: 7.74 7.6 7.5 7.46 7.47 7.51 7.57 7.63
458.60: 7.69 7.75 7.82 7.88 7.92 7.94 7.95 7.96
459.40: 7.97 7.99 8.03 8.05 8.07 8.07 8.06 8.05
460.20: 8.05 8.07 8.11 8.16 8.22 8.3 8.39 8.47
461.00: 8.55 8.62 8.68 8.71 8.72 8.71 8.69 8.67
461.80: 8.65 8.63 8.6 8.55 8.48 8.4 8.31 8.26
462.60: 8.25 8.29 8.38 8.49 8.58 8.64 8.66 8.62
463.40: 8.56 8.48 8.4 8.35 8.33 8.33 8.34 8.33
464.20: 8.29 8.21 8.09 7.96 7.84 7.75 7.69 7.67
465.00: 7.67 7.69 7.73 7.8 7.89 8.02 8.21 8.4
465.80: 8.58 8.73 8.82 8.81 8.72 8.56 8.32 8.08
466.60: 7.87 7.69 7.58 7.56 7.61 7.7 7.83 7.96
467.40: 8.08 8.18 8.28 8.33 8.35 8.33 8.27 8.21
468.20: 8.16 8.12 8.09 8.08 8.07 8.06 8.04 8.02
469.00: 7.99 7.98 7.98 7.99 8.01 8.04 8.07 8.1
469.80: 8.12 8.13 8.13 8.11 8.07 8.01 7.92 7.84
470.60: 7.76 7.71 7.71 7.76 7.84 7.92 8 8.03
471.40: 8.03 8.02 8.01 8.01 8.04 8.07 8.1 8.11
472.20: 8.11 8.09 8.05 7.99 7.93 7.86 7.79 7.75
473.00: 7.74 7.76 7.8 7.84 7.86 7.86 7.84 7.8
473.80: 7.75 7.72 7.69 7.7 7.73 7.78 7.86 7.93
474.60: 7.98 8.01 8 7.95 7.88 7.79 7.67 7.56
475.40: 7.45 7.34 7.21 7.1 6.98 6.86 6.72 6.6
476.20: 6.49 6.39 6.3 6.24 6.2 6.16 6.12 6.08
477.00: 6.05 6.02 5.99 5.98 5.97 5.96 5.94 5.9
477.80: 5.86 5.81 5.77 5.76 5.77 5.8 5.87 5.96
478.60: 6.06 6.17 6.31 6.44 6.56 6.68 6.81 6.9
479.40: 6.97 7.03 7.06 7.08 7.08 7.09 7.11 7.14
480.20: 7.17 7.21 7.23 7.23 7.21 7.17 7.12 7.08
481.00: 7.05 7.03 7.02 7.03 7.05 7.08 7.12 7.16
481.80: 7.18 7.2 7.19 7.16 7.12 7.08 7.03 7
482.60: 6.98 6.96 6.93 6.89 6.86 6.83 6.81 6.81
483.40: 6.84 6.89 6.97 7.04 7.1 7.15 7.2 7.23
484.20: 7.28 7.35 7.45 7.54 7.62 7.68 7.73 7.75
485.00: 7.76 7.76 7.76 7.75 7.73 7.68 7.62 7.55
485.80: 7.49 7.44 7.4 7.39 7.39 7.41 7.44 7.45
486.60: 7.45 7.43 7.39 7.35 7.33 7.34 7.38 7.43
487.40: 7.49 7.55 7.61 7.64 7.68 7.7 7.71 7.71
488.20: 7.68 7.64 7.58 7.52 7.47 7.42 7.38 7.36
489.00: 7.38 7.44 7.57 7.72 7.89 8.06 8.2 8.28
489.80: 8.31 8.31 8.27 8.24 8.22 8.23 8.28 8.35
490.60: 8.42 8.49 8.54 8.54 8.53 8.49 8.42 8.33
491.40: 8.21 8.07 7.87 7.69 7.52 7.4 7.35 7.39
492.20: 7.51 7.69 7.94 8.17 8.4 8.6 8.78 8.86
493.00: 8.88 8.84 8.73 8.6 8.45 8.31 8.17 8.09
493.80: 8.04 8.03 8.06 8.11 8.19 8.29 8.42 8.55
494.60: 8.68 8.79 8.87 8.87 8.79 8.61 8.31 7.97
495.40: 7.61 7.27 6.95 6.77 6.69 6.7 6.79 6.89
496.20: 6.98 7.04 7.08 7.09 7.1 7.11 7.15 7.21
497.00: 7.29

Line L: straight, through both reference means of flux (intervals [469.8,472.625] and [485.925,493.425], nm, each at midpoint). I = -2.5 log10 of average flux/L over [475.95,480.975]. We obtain 0.223 mag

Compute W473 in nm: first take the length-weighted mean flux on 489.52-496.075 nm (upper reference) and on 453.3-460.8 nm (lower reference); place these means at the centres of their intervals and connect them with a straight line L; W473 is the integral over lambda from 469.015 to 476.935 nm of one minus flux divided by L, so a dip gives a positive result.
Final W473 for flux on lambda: 0.23 nm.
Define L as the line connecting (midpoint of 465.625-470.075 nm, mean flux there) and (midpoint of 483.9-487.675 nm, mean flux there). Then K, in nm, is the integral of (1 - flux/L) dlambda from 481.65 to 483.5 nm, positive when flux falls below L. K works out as 0.15 nm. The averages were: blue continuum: 8.14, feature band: 7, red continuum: 7.5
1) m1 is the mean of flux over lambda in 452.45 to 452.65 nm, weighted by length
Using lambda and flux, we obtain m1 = 6.38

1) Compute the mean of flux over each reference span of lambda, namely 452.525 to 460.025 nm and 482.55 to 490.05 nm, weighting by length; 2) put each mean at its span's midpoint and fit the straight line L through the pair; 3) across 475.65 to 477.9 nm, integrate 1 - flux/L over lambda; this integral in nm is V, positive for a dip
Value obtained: 0.366 nm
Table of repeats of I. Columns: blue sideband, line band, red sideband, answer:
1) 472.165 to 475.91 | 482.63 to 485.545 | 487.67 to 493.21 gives 0.09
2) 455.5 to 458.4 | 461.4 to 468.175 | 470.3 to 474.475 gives -0.03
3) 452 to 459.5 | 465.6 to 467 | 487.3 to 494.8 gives -0.09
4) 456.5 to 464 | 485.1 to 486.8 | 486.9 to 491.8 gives 0.06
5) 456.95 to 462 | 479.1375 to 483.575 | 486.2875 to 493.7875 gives 0.14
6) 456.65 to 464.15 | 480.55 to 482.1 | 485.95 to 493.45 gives 0.13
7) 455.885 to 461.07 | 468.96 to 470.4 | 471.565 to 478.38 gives -0.08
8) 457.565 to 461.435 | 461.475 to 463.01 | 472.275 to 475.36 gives -0.07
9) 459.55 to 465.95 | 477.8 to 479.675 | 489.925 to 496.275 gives 0.28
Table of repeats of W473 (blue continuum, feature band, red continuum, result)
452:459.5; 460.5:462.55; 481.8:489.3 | -0.32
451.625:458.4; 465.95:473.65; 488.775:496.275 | -0.43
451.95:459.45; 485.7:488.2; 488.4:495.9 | 0.15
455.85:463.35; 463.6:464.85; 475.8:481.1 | -0.05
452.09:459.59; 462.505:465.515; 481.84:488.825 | -0.32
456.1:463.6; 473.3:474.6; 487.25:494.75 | 0.06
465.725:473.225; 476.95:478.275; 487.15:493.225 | 0.35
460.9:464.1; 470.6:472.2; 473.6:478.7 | -0.12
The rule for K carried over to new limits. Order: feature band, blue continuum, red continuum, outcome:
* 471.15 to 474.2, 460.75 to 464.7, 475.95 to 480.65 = -0.32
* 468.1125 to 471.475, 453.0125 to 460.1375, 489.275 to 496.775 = -0.11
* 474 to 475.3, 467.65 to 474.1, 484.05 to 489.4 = 0.01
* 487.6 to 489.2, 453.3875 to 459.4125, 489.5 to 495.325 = 0.13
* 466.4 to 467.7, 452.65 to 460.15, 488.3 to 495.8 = -0.04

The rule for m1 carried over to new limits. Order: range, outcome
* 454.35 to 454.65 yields 7.12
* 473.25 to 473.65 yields 7.85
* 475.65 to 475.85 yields 7.04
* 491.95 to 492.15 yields 7.37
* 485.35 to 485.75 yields 7.64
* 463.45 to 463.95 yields 8.38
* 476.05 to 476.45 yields 6.45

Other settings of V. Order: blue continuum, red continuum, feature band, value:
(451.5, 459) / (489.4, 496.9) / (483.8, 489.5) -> 0.273 nm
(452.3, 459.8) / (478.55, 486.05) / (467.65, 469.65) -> -0.225 nm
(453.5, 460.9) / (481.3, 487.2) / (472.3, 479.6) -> 0.452 nm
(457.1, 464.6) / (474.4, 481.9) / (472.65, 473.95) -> -0.112 nm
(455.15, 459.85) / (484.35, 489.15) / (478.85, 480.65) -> 0.151 nm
